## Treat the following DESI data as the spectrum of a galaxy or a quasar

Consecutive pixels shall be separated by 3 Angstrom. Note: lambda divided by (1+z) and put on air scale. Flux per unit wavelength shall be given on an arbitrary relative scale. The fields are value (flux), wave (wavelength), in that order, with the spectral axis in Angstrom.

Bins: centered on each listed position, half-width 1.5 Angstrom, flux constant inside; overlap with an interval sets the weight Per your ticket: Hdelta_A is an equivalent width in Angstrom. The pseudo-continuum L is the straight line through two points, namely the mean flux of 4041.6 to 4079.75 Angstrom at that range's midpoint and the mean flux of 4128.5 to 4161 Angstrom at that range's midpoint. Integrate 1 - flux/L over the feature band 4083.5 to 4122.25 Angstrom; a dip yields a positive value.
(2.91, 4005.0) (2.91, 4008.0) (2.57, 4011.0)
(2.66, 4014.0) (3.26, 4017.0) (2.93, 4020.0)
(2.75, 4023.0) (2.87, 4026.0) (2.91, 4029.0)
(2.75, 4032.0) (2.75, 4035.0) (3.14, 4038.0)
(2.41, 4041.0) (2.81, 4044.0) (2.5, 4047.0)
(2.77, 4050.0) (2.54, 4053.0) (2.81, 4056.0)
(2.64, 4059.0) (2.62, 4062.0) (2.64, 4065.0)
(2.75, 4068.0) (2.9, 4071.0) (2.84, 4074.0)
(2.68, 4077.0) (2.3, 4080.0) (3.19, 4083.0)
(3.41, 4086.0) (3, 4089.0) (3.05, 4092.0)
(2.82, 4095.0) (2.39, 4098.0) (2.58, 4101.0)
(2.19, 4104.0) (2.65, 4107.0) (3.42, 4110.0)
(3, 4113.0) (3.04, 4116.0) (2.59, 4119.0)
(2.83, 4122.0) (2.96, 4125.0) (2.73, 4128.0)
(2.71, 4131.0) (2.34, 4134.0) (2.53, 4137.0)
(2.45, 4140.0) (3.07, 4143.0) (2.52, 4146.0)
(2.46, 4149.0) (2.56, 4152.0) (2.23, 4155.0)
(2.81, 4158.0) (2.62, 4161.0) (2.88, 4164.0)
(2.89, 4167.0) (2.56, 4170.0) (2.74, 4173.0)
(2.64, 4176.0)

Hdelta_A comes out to -3.26 Angstrom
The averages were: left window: 2.69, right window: 2.58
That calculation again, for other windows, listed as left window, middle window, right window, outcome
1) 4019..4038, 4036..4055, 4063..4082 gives 0.6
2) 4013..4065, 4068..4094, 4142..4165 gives -1.8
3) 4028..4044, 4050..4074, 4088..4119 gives 0.7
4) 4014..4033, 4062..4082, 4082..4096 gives 2.3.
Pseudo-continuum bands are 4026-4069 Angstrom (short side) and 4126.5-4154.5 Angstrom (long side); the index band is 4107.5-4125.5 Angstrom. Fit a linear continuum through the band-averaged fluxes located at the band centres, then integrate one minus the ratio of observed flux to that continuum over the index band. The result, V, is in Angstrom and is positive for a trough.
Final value -2.31 Angstrom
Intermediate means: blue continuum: 2.72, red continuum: 2.58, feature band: 2.96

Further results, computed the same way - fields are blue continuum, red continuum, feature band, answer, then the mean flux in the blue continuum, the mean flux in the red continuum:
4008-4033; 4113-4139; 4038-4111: 0.9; 2.84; 2.73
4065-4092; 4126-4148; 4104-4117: -0.9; 2.88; 2.63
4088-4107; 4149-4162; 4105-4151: -2.6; 2.66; 2.54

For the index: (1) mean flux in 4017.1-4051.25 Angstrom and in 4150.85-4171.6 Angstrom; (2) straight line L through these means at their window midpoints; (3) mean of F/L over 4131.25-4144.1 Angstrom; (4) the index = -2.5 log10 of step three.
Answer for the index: 0.04 mag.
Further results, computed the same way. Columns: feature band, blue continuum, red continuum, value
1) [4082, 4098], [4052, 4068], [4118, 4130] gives -0.12 mag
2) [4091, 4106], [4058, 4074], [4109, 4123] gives 0.11 mag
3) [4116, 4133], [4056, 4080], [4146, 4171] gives -0.05 mag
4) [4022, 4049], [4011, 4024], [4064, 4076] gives 0.03 mag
